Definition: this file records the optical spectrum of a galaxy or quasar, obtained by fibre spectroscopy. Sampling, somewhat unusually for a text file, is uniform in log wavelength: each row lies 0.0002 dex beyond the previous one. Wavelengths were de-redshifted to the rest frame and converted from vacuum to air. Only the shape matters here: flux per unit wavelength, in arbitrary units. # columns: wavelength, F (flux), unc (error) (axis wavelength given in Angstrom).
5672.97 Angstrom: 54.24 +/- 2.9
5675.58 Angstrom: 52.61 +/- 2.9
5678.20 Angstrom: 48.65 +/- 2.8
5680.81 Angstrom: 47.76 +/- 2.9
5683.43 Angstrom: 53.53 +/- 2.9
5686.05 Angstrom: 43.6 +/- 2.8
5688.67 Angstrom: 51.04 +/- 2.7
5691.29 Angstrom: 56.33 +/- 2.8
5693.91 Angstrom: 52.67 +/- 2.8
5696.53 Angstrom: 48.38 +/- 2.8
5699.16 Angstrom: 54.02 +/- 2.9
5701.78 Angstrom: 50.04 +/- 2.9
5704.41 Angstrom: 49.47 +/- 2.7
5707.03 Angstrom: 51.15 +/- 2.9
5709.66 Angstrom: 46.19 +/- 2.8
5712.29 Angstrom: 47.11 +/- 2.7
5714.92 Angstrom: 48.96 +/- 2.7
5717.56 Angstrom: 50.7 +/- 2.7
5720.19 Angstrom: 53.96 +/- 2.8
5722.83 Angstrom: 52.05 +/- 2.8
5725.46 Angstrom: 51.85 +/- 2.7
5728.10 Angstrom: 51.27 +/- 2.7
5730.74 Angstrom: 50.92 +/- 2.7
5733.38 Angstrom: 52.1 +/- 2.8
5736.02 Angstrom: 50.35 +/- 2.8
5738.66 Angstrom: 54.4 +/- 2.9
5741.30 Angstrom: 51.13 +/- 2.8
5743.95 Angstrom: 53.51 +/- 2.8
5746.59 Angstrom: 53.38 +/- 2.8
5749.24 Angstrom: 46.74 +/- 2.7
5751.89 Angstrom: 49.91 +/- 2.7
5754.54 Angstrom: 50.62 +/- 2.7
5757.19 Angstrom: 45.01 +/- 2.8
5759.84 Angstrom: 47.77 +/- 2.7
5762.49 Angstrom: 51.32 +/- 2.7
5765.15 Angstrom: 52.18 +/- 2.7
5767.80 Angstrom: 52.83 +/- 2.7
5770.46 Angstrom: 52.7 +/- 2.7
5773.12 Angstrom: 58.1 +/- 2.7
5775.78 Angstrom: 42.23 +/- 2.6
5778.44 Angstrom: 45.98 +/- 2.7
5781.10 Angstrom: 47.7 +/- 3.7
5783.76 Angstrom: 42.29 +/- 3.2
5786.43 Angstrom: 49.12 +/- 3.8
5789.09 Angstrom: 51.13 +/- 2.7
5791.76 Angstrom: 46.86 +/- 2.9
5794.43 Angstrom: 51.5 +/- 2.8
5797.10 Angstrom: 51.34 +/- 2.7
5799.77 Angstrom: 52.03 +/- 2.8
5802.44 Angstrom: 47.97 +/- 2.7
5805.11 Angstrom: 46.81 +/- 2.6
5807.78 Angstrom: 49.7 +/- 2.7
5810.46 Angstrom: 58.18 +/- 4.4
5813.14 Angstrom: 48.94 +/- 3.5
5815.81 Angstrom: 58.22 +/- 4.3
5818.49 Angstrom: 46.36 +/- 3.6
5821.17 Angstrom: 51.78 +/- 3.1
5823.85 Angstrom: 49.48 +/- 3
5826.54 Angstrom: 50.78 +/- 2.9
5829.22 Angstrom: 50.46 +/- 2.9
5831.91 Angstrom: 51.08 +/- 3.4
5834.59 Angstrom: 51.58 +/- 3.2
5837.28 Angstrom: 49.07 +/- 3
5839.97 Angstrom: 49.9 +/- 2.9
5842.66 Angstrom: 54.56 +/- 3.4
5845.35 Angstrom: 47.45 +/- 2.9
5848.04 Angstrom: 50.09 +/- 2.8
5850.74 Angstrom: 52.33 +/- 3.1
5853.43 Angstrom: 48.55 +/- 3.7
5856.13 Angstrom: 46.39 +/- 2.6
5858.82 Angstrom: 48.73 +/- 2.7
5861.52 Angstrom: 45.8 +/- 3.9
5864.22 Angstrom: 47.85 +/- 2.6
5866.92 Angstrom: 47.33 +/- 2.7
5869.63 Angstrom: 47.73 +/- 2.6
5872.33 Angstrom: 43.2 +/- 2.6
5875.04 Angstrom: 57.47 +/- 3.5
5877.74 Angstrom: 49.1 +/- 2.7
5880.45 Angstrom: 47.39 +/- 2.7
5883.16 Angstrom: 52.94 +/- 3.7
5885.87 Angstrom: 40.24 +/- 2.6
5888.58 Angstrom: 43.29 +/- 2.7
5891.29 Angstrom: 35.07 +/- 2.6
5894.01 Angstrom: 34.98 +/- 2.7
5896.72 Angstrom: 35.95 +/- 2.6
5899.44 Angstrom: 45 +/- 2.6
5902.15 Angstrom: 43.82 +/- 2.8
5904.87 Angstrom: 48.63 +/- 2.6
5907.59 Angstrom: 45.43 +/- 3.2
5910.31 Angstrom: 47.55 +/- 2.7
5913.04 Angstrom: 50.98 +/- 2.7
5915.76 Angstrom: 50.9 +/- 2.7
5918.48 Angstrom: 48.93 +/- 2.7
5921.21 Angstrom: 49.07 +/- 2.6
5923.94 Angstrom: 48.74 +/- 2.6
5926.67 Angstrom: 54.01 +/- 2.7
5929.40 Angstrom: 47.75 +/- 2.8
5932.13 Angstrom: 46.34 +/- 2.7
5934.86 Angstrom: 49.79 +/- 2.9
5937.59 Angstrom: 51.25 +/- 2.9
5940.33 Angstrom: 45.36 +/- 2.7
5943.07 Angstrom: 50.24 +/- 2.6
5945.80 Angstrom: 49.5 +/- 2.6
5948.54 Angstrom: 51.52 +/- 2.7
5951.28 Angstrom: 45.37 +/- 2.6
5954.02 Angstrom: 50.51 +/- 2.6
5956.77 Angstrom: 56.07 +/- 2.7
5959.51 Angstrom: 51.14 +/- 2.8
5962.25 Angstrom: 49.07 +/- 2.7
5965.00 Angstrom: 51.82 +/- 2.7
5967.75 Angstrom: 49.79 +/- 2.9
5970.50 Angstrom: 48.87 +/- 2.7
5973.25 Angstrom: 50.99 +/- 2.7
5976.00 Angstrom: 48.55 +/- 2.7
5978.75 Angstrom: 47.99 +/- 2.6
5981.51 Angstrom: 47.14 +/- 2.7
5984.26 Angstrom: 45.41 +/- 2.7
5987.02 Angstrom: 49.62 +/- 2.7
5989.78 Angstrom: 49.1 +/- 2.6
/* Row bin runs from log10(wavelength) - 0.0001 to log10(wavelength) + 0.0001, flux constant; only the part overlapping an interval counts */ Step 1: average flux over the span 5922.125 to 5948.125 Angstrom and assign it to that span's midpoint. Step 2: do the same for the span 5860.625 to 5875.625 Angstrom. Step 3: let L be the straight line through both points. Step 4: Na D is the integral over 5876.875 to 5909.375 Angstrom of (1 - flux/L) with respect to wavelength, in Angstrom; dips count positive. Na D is 3.3 Angstrom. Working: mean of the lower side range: 47.8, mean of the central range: 43.5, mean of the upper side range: 49.3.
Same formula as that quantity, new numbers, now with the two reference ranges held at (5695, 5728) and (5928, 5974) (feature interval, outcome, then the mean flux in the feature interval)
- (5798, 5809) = 0.2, 49.2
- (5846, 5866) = 0.6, 48.5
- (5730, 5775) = -0.9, 51.2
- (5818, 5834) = -0.1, 50.3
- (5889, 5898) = 2.5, 36.2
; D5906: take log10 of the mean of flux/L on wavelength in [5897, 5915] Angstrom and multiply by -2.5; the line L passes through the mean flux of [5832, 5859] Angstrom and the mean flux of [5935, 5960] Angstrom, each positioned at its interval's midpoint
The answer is 0.08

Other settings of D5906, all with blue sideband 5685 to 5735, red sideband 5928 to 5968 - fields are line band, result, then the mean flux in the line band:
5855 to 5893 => 0.08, 46.5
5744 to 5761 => 0.03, 49.3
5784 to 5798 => 0.02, 49.3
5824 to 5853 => -0.01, 50.6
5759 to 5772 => -0.02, 51.6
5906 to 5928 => 0.01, 49.4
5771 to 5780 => 0.03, 49.1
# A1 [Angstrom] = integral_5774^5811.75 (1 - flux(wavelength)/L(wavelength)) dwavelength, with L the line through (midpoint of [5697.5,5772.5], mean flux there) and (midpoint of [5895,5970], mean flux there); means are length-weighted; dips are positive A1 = 1.0 Angstrom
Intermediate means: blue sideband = 50.8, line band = 48.9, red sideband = 48.6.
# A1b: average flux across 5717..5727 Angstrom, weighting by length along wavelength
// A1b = 52.2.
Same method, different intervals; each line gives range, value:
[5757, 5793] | 49.1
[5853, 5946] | 47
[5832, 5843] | 51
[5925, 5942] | 49.1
